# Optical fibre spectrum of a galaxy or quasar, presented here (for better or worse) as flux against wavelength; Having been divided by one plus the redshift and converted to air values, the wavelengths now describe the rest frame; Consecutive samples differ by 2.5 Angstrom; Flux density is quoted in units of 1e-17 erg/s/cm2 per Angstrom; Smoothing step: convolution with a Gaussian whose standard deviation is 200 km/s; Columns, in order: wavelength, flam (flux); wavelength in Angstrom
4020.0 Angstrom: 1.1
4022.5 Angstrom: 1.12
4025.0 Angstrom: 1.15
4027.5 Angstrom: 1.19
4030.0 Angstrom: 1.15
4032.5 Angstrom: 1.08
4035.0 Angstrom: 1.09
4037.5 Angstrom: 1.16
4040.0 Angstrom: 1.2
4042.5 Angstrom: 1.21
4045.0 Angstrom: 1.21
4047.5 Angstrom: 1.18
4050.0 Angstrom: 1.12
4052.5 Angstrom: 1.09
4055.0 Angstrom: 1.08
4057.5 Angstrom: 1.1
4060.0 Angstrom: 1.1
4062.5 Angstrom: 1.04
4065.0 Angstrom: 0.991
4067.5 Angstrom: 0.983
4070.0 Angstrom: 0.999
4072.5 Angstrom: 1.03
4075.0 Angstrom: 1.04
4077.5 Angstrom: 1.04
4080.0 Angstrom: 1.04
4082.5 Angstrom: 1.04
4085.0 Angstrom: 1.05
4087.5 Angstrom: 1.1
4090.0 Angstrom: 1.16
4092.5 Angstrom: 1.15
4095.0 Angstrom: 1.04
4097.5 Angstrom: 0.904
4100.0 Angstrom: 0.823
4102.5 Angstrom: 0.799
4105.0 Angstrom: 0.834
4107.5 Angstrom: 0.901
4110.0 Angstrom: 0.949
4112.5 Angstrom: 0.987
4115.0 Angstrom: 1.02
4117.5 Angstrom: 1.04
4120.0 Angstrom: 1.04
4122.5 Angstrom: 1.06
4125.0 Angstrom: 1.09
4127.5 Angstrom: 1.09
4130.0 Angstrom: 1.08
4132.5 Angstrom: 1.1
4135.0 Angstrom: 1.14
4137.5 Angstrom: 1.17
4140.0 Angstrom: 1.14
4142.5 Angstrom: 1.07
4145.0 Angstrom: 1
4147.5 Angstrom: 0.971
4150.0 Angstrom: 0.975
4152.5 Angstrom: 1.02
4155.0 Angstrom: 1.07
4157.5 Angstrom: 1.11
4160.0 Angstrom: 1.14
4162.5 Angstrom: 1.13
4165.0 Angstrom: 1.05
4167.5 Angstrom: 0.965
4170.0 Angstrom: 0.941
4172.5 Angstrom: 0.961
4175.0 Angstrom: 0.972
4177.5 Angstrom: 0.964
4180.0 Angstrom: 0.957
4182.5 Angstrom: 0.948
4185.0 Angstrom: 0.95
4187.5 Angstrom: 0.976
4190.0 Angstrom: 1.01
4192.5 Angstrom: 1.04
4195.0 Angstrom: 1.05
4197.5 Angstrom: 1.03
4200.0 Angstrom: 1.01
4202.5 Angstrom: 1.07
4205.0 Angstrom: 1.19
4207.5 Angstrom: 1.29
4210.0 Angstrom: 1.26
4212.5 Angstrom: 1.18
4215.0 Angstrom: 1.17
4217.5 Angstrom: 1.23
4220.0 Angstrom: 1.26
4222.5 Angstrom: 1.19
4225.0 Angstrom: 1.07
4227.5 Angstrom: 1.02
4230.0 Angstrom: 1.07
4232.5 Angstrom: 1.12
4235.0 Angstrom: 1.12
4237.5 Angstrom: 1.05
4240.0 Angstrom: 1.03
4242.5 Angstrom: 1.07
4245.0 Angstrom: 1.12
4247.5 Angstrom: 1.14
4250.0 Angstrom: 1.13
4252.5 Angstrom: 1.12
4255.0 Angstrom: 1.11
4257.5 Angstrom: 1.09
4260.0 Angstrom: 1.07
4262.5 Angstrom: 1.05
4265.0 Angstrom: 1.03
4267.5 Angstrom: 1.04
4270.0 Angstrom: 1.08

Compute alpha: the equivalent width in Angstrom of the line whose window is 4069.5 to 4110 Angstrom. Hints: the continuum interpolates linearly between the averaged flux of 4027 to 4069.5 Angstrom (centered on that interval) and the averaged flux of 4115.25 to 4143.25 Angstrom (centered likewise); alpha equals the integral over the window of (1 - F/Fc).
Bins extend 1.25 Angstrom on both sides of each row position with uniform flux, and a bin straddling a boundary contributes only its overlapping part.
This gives 3.9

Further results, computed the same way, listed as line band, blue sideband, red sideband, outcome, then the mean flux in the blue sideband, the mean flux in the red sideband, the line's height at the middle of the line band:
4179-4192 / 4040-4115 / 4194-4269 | 1.40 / 1.04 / 1.11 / 1.09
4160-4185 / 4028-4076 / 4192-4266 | 2.61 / 1.1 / 1.11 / 1.11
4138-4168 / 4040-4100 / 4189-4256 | 1.03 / 1.07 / 1.12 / 1.1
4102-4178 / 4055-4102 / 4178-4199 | -1.29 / 1.03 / 0.994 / 1.01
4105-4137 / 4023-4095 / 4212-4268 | 1.89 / 1.1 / 1.11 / 1.1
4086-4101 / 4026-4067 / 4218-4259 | 1.15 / 1.12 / 1.11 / 1.12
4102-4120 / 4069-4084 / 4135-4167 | 1.79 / 1.03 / 1.07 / 1.05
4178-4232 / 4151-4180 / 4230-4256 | -1.44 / 1.03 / 1.1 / 1.06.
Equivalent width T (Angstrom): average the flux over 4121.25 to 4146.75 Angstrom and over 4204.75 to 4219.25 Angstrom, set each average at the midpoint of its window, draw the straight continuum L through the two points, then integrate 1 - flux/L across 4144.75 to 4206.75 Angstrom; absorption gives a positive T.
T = 7.4 Angstrom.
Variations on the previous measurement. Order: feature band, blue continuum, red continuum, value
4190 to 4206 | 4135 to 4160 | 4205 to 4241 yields 0.9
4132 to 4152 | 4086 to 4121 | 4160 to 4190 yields -1.6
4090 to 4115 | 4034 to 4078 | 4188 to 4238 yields 3.5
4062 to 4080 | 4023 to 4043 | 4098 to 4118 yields 0.2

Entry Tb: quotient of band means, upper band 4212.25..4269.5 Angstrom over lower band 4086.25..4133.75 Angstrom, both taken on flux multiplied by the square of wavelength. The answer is 1.17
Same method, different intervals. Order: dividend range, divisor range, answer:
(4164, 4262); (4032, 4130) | 1.10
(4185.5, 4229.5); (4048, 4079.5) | 1.14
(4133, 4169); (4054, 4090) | 1.06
